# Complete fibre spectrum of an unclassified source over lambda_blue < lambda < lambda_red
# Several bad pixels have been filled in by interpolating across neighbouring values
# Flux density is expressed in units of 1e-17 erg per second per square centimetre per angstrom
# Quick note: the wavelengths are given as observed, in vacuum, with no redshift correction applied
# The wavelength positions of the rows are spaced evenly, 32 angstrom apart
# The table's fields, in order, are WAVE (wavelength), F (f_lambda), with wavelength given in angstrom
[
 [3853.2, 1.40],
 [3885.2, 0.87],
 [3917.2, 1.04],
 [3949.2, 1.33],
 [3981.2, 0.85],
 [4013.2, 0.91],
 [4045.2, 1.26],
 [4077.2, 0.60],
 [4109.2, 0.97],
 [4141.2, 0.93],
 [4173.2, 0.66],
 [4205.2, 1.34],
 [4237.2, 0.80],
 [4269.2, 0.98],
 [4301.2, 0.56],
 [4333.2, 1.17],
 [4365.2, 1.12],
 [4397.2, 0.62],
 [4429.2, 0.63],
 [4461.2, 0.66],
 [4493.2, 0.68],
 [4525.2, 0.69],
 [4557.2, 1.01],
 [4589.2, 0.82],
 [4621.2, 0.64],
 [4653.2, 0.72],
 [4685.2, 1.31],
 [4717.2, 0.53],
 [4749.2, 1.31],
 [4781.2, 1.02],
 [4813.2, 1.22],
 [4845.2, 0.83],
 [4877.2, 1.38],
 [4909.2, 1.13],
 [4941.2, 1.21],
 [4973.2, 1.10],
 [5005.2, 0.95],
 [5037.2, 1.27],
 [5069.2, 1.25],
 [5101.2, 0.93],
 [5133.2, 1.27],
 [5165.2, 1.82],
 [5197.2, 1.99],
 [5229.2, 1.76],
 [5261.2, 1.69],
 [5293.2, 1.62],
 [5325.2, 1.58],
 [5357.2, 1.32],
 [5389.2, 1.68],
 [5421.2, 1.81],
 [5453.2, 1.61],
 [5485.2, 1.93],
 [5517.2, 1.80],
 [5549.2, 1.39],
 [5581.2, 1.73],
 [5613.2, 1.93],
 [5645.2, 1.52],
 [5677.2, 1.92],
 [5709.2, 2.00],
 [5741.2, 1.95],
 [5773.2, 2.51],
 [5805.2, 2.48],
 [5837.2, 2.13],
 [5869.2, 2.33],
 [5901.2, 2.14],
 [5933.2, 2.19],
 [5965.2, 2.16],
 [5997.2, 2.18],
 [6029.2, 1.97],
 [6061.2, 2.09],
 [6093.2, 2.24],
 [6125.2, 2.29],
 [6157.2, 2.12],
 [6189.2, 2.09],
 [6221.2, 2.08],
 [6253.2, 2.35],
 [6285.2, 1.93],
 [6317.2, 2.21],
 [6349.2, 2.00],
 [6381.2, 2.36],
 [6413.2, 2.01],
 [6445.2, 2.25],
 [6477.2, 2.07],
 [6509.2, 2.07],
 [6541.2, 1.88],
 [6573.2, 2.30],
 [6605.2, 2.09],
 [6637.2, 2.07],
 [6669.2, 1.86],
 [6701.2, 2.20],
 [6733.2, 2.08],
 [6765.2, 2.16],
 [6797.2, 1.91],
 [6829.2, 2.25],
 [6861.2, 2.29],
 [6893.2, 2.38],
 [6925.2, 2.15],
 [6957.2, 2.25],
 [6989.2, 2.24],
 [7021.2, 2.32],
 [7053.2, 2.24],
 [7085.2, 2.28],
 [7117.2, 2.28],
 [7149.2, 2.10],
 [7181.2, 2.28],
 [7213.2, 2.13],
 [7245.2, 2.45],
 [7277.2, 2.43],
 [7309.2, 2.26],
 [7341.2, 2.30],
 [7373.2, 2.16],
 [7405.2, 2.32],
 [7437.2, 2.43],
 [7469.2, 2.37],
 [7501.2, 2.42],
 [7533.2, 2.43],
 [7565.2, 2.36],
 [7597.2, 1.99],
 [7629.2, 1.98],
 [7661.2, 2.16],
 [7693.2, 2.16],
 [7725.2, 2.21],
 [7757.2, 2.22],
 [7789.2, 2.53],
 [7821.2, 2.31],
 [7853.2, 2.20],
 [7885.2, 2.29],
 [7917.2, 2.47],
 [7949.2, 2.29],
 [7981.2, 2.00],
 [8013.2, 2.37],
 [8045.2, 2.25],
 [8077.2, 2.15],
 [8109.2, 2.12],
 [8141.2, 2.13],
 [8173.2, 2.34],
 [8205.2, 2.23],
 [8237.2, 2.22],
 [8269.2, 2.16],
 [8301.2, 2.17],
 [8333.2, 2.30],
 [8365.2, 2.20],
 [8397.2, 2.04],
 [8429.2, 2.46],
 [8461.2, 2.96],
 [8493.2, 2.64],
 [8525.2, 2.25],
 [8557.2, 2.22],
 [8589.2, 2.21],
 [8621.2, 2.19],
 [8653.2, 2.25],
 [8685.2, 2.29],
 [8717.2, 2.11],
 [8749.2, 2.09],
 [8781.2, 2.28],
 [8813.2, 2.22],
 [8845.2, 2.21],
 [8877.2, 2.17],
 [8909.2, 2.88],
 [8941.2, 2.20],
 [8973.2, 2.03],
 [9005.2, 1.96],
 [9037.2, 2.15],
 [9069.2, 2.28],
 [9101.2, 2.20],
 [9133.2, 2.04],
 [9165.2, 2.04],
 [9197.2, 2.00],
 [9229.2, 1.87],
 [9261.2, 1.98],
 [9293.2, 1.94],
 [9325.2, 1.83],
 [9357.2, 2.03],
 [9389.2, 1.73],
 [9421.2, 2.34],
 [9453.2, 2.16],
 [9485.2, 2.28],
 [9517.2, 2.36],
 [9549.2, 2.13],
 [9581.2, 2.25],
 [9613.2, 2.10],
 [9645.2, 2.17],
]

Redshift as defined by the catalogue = 0.289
